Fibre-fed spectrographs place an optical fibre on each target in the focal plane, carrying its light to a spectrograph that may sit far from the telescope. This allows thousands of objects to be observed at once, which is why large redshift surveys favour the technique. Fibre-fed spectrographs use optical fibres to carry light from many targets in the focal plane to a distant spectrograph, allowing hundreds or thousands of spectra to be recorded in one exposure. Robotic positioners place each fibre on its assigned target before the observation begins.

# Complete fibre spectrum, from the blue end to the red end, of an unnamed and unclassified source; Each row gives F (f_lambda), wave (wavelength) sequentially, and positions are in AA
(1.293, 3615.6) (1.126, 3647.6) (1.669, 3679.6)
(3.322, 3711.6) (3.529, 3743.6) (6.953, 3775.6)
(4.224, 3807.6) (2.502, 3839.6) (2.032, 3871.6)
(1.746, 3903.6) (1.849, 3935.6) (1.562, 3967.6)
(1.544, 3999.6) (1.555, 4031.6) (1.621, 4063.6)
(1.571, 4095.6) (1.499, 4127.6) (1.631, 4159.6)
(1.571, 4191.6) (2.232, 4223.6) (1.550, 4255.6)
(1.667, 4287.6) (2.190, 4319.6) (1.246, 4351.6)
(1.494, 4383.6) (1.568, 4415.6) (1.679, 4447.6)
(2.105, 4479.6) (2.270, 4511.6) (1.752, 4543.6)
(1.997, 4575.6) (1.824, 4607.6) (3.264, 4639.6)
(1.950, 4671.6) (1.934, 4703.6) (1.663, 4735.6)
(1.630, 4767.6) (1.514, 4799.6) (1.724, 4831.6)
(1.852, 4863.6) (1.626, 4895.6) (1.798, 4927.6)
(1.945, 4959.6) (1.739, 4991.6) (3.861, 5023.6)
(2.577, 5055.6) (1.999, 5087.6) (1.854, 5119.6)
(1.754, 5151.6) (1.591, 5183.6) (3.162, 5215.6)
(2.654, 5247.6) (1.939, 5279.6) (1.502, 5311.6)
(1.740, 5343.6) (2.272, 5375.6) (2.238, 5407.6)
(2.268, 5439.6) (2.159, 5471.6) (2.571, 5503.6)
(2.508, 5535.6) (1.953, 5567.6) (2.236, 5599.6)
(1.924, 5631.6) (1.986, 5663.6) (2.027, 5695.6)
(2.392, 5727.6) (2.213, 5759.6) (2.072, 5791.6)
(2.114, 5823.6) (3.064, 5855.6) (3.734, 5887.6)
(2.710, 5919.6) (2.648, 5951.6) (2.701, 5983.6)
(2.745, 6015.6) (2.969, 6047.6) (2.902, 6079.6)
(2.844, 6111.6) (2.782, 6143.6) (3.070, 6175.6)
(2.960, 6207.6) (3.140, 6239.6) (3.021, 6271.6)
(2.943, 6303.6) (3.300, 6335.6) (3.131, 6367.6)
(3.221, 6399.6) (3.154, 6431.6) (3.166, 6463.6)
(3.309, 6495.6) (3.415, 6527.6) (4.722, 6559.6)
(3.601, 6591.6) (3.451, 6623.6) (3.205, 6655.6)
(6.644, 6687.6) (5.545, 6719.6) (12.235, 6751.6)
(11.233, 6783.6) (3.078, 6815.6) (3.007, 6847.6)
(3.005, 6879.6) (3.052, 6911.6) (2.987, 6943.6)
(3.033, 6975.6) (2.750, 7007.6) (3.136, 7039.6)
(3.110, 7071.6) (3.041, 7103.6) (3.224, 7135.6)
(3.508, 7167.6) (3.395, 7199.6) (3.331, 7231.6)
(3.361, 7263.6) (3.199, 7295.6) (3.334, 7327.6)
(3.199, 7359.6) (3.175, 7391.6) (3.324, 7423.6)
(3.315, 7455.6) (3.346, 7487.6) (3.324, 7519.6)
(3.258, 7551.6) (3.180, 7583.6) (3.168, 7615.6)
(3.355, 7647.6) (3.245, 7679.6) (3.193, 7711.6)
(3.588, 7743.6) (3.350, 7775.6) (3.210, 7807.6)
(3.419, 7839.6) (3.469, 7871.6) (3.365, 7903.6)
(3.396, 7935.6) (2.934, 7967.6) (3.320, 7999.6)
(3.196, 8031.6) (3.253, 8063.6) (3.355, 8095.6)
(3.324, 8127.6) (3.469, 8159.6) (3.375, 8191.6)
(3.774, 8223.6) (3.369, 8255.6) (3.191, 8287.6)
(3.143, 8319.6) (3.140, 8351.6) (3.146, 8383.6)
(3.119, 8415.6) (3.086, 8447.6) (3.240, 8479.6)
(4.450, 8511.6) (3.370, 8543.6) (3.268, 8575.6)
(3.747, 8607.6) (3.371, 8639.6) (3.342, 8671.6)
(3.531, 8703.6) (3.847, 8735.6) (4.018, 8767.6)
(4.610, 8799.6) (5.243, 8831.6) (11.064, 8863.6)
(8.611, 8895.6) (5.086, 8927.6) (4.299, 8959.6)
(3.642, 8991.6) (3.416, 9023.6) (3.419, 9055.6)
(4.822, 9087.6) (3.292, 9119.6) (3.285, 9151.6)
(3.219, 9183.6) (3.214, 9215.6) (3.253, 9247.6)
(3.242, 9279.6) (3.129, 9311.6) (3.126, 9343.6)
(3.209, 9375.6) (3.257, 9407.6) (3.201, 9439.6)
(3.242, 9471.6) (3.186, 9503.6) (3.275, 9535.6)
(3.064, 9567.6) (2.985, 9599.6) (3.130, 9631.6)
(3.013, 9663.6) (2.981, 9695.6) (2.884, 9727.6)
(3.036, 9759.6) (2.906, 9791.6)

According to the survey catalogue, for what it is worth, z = 0.351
